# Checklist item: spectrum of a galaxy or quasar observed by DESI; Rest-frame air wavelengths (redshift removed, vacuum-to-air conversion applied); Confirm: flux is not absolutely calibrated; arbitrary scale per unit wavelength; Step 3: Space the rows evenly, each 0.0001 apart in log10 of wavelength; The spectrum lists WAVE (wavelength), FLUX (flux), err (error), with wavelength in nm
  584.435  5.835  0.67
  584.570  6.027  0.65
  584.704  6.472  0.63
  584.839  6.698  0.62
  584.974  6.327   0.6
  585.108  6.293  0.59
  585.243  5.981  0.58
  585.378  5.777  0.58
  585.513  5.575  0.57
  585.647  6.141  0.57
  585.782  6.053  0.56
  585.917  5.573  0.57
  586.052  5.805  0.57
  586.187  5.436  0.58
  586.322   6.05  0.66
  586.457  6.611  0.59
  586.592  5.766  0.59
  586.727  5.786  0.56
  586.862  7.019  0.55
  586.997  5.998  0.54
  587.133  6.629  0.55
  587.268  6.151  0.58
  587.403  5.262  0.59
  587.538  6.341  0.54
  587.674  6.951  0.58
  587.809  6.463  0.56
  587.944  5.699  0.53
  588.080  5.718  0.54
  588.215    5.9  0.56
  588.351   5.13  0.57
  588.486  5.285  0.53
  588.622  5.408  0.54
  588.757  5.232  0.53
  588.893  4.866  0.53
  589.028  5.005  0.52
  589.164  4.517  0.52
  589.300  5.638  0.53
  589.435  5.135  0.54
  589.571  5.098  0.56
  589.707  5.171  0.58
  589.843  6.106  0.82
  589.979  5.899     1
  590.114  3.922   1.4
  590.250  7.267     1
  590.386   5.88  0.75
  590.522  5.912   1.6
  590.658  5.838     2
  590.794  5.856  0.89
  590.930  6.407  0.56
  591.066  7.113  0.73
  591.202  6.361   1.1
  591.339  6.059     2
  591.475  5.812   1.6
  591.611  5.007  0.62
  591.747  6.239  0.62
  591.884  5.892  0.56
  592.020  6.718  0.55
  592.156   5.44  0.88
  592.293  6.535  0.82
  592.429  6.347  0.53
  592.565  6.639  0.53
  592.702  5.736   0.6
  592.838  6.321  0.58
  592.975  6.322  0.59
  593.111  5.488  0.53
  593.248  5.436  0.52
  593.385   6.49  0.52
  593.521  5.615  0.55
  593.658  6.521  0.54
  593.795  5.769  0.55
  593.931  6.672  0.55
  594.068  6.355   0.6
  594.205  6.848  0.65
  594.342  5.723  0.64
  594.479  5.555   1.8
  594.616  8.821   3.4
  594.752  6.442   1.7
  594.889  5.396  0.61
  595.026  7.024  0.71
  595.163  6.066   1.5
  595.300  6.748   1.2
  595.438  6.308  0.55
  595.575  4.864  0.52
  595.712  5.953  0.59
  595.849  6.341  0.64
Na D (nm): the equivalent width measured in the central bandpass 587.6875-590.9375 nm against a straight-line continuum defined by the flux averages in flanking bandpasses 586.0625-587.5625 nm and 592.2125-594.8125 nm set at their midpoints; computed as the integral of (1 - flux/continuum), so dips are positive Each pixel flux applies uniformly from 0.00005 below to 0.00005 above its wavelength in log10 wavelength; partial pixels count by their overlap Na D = 0.314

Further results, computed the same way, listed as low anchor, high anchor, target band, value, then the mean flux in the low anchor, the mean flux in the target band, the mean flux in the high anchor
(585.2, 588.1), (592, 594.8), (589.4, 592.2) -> 0.139 nm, 6.04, 5.88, 6.27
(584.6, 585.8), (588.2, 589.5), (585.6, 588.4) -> -0.179 nm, 6.15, 6.03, 5.18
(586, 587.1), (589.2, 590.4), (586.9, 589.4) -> 0.055 nm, 6.08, 5.69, 5.53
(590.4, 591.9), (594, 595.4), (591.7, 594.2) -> 0.044 nm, 6.04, 6.16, 6.49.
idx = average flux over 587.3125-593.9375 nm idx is 5.84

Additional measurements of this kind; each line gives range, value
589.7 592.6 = 6.03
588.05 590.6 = 5.42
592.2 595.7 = 6.23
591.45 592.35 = 5.95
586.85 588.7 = 5.96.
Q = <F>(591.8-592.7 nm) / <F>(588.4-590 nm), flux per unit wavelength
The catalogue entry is 1.2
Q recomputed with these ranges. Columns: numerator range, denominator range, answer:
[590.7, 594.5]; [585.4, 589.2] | 1.05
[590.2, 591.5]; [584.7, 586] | 1.03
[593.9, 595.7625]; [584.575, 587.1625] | 1.04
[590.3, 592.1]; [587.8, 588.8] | 1.09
